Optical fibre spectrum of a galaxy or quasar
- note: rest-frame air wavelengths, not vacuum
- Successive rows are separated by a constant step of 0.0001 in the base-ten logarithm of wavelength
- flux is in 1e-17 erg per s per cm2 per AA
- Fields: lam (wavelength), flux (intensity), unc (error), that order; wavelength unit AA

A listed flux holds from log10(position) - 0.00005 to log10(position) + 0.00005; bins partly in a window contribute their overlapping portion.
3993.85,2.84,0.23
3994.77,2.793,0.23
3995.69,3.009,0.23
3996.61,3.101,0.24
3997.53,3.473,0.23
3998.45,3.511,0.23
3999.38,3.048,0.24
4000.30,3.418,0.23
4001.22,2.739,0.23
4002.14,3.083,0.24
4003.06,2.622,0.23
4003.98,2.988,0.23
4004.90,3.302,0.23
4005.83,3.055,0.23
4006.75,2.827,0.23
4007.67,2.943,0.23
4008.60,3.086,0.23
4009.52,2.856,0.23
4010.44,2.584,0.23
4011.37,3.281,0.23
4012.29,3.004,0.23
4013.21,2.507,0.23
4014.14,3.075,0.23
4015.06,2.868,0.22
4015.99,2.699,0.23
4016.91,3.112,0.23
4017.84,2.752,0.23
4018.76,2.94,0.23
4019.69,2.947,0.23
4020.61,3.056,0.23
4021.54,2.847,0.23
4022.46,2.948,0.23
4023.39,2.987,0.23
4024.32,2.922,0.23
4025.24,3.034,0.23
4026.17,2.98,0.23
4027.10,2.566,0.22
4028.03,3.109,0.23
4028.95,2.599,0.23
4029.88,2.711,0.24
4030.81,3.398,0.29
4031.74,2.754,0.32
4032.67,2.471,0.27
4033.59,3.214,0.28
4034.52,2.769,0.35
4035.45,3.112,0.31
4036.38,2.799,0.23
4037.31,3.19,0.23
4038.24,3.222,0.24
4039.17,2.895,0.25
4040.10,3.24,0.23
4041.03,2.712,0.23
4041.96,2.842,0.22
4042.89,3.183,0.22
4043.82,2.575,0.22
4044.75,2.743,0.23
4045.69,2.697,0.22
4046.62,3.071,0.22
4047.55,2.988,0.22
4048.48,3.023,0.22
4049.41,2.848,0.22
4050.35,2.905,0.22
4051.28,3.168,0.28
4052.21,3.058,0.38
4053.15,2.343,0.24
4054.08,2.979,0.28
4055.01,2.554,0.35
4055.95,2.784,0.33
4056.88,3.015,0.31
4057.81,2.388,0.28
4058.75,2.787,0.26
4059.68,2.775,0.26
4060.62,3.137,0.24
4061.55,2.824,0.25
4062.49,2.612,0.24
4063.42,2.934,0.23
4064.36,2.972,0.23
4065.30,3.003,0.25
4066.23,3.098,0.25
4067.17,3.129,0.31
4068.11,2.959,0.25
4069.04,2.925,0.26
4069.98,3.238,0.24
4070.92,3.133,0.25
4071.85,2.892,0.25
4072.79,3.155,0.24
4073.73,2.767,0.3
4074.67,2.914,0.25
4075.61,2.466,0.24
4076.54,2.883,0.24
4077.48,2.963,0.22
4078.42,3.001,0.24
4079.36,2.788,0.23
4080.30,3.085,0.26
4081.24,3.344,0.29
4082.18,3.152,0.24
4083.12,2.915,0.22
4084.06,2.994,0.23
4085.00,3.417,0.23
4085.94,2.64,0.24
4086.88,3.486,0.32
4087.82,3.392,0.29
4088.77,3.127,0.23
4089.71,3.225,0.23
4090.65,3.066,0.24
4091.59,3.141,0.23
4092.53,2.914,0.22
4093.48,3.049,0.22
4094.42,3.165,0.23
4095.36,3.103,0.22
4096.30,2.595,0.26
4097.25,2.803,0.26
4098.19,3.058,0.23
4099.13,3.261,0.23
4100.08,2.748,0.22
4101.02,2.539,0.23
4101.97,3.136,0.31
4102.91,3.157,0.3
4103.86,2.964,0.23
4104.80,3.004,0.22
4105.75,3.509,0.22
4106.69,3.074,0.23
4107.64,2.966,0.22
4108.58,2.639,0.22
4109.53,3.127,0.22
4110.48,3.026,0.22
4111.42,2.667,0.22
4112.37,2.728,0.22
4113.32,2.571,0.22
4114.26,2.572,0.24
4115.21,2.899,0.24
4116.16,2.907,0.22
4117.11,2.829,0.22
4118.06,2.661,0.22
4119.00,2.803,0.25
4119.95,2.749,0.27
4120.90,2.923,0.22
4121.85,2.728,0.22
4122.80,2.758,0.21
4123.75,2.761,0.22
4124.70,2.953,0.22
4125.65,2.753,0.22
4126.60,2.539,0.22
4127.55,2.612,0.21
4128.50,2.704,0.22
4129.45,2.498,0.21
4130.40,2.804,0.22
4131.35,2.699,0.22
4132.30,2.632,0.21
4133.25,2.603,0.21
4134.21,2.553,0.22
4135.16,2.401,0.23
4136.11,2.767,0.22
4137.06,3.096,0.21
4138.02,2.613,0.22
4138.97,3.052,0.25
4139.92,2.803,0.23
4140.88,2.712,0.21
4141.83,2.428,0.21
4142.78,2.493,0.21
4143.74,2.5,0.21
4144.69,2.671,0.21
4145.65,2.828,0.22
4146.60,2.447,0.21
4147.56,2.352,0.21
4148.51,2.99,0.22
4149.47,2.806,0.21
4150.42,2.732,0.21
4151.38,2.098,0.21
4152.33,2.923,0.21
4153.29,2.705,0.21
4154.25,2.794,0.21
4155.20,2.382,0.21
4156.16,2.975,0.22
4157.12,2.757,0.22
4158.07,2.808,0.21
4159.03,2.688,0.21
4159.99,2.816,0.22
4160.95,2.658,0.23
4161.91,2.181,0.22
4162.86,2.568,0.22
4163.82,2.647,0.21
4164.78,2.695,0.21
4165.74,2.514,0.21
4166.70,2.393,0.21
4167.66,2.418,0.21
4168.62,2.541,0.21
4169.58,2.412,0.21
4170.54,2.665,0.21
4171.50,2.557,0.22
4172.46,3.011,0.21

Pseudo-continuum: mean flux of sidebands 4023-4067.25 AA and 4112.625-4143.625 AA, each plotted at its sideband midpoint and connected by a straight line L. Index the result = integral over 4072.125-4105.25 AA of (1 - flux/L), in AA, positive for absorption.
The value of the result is -2.5 AA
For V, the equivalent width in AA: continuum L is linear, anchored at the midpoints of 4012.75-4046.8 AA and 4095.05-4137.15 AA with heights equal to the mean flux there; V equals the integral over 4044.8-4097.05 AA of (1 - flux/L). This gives -1.8 AA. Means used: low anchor 2.91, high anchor 2.82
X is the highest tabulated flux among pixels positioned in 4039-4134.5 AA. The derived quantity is 3.509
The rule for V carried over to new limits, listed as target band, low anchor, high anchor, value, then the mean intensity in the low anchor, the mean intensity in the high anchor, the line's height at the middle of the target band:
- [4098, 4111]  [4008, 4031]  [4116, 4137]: -1.2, 2.91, 2.72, 2.76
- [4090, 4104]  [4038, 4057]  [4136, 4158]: -1.0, 2.89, 2.69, 2.79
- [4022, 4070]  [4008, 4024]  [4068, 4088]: 1.0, 2.91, 3.02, 2.97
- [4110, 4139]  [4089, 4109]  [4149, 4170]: 1.1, 3.01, 2.61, 2.84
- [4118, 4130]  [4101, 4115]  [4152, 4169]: 0.5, 2.92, 2.63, 2.84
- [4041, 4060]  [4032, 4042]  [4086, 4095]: 1.1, 2.95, 3.15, 3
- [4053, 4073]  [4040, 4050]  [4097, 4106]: 0.2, 2.89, 3.01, 2.93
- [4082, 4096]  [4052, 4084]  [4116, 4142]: -1.3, 2.91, 2.73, 2.85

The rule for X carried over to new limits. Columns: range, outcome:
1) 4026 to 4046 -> 3.398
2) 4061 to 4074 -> 3.238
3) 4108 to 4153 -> 3.127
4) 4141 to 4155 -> 2.99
